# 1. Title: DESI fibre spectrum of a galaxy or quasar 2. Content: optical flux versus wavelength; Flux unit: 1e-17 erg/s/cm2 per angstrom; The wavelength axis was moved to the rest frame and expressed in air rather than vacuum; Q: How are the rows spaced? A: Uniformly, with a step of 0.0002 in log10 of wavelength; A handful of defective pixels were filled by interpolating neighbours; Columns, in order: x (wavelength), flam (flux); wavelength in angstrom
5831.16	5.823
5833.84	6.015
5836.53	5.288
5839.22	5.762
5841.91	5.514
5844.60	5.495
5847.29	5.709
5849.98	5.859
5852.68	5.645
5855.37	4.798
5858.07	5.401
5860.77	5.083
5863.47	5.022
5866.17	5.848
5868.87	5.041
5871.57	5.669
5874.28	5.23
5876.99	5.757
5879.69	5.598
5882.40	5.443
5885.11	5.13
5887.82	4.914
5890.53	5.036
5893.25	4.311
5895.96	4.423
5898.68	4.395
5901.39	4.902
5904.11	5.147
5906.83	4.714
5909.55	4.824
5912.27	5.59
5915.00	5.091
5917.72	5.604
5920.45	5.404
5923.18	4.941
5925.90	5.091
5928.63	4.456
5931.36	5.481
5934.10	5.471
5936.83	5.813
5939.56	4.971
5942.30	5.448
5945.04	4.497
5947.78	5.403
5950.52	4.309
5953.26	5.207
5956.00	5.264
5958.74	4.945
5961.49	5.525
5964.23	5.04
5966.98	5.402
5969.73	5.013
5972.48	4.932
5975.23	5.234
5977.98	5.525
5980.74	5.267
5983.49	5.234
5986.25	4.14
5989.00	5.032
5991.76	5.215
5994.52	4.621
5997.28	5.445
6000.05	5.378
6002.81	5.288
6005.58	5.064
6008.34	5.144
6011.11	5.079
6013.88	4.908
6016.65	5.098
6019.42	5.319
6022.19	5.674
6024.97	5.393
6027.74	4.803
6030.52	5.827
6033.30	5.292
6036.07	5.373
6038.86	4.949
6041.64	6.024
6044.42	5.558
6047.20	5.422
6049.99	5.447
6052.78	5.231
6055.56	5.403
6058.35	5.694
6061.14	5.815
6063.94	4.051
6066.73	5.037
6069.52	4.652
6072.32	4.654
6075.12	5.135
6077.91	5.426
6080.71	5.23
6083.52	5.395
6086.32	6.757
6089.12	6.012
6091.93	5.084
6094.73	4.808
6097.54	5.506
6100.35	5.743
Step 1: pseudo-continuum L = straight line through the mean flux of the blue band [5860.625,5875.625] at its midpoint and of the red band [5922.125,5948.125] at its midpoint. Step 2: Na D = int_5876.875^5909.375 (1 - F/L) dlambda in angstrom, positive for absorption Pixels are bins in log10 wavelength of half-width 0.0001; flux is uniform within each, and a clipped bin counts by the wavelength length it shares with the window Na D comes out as 2.0 angstrom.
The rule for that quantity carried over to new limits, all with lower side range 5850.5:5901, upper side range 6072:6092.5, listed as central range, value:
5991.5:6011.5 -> 0.83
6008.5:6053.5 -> 0.80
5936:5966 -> 0.96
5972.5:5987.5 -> 0.75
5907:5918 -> 0.08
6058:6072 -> 1.32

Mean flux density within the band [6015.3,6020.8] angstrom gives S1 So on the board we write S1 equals 5.21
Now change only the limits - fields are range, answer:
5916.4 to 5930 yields 5.1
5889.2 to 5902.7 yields 4.61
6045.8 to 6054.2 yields 5.37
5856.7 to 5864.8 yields 5.16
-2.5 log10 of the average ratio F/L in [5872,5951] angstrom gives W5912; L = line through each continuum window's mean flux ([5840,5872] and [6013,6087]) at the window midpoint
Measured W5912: 0.06 mag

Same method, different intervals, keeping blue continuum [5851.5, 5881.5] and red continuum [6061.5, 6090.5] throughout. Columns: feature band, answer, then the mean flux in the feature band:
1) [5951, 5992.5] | 0.04 mag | 5.11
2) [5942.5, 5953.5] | 0.10 mag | 4.88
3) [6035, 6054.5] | -0.03 mag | 5.43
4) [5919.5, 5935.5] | 0.04 mag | 5.14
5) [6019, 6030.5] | -0.02 mag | 5.36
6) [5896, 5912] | 0.11 mag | 4.82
